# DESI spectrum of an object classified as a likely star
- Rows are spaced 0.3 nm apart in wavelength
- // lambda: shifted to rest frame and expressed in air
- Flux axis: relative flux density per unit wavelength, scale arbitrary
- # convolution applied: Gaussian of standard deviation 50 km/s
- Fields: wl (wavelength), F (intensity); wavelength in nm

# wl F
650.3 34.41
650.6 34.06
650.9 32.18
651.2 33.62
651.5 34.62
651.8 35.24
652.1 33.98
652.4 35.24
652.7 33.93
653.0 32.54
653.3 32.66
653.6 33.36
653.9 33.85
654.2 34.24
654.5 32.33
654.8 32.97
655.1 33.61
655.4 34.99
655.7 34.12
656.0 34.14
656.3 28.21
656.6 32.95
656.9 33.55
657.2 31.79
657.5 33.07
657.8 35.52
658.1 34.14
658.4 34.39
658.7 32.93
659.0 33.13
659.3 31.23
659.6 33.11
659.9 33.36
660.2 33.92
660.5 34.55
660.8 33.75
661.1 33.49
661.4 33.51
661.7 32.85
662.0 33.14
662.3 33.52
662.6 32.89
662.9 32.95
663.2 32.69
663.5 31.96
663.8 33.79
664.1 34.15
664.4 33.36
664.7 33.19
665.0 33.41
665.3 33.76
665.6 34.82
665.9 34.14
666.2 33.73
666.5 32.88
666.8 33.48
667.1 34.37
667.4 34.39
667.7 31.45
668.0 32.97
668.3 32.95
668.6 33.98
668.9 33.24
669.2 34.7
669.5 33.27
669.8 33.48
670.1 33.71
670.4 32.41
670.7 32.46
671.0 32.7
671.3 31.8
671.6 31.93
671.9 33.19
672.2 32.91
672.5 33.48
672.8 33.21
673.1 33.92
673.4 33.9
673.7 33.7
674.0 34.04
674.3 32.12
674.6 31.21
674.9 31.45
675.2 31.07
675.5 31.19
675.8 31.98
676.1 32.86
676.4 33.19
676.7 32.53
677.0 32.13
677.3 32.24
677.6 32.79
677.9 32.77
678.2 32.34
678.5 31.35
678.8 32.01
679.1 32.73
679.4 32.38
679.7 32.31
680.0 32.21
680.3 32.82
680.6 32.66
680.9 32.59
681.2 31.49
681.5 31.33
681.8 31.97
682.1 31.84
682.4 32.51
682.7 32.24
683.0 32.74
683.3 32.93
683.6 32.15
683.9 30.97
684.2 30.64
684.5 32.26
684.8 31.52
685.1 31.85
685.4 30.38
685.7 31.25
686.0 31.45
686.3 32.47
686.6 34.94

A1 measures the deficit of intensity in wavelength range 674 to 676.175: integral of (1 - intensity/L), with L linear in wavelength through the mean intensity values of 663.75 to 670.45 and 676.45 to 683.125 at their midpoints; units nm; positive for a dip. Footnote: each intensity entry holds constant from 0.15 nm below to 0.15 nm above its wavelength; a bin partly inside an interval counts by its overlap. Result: 0.06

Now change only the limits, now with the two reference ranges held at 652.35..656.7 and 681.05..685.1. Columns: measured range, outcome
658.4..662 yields -0.04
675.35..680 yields -0.02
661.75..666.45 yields -0.09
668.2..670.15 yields -0.07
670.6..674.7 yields -0.07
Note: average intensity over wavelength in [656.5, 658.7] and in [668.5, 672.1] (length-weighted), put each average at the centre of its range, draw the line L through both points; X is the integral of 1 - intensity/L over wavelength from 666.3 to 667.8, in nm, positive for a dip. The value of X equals -0.01 nm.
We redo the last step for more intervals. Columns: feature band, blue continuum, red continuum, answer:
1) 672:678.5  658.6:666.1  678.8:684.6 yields -0.010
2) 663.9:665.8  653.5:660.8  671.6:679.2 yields -0.046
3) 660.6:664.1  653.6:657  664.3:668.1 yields 0.022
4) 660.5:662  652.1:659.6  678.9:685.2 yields -0.020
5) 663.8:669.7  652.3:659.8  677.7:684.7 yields -0.145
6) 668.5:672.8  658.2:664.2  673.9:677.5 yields -0.072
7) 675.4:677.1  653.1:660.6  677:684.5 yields 0.001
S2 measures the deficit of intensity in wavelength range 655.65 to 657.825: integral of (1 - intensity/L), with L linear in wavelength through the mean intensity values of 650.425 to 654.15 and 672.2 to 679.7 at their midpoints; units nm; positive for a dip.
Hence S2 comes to 0.054 nm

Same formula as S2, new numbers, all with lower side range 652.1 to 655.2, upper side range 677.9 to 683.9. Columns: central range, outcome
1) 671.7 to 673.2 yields -0.030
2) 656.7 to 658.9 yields -0.020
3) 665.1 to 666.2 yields -0.040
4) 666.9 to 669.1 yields -0.036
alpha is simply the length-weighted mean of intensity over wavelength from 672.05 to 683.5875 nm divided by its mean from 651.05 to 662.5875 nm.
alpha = 1.0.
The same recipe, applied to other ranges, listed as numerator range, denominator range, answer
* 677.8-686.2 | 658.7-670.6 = 0.96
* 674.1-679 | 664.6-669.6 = 0.96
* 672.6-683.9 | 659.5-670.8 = 0.97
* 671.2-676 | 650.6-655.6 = 0.97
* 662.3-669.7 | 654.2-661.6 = 1.00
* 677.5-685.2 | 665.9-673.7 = 0.97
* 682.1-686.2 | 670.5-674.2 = 0.96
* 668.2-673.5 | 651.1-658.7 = 0.99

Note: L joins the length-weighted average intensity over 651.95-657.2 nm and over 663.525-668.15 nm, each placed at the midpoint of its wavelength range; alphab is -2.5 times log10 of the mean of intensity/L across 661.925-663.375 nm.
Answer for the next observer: 0.02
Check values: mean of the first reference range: 33.3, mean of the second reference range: 33.5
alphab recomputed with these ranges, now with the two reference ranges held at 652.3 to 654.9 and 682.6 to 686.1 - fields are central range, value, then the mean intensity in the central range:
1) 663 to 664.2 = -0.01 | 33.1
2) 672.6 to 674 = -0.05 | 33.7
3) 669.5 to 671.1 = -0.02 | 33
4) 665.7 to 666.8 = -0.03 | 33.6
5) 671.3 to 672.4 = -0.01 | 32.6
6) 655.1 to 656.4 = 0.01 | 33.1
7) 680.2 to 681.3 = -0.02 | 32.4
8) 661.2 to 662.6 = -0.01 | 33.2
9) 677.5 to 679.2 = -0.01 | 32.3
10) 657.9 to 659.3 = -0.01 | 33.5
